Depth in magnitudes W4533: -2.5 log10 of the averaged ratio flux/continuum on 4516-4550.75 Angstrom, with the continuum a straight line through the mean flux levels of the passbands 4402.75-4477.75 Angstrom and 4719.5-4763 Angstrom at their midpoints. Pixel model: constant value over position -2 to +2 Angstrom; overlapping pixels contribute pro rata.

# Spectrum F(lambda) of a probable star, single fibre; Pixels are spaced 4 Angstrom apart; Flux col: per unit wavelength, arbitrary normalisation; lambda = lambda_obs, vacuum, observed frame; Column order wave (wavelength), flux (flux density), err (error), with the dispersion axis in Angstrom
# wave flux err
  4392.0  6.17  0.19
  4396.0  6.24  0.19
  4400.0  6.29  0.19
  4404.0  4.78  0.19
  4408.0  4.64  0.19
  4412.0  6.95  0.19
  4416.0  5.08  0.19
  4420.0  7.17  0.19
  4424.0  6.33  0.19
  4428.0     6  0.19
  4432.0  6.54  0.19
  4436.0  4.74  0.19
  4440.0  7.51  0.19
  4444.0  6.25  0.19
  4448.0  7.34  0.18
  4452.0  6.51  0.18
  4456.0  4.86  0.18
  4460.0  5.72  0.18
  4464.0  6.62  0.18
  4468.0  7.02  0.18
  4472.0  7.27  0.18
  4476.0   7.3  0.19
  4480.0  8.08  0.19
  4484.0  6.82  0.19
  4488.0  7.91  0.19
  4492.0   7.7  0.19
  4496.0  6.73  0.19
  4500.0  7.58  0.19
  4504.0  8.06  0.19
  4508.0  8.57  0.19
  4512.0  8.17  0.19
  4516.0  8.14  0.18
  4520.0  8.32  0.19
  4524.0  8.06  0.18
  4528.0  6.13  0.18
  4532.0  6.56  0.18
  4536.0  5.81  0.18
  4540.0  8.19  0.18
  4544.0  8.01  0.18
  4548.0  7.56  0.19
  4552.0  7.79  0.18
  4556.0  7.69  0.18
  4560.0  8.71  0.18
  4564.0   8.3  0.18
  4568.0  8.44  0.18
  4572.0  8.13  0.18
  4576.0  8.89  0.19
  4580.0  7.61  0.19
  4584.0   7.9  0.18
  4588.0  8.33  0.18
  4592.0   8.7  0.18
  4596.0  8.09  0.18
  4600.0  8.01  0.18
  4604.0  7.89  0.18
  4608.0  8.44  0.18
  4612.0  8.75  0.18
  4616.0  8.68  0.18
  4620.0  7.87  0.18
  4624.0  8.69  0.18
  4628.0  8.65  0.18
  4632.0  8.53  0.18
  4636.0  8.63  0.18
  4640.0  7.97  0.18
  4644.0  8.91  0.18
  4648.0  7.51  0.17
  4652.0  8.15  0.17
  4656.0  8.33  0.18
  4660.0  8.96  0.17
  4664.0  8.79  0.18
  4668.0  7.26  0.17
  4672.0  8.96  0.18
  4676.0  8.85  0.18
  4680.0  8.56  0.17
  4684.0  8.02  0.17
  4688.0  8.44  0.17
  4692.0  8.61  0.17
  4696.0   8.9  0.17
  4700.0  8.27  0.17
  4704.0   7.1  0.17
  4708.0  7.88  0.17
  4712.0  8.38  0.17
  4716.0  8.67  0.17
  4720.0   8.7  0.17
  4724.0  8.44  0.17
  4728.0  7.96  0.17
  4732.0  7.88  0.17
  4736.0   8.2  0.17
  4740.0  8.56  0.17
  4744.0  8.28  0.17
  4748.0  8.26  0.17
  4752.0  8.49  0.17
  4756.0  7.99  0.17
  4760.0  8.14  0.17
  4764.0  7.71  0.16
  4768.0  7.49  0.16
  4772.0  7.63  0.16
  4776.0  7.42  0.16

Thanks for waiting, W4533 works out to -0.08 mag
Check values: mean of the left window 6.25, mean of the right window 8.24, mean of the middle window 7.39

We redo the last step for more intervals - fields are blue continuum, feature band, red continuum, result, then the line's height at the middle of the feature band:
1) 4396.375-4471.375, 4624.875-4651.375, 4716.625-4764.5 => -0.11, 7.55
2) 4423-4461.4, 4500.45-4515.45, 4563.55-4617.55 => -0.15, 7.12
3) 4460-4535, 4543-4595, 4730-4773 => -0.08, 7.61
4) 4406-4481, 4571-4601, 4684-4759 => -0.12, 7.36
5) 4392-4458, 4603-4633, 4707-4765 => -0.14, 7.43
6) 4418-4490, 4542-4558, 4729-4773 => -0.09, 7.12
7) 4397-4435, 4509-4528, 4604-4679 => -0.13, 7.08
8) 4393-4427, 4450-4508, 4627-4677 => -0.06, 6.65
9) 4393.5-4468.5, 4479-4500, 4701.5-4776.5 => -0.15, 6.49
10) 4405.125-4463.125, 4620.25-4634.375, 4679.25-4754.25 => -0.13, 7.6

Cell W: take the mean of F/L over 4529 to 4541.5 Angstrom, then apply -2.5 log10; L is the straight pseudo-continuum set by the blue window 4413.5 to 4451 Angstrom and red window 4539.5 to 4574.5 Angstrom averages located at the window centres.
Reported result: 0.16 mag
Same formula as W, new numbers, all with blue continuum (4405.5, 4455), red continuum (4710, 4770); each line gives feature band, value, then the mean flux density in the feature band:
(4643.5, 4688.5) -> -0.087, 8.38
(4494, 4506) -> -0.122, 7.46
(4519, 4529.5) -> -0.103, 7.49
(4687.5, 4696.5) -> -0.098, 8.64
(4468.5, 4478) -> -0.120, 7.24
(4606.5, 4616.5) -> -0.169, 8.62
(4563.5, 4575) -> -0.174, 8.34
